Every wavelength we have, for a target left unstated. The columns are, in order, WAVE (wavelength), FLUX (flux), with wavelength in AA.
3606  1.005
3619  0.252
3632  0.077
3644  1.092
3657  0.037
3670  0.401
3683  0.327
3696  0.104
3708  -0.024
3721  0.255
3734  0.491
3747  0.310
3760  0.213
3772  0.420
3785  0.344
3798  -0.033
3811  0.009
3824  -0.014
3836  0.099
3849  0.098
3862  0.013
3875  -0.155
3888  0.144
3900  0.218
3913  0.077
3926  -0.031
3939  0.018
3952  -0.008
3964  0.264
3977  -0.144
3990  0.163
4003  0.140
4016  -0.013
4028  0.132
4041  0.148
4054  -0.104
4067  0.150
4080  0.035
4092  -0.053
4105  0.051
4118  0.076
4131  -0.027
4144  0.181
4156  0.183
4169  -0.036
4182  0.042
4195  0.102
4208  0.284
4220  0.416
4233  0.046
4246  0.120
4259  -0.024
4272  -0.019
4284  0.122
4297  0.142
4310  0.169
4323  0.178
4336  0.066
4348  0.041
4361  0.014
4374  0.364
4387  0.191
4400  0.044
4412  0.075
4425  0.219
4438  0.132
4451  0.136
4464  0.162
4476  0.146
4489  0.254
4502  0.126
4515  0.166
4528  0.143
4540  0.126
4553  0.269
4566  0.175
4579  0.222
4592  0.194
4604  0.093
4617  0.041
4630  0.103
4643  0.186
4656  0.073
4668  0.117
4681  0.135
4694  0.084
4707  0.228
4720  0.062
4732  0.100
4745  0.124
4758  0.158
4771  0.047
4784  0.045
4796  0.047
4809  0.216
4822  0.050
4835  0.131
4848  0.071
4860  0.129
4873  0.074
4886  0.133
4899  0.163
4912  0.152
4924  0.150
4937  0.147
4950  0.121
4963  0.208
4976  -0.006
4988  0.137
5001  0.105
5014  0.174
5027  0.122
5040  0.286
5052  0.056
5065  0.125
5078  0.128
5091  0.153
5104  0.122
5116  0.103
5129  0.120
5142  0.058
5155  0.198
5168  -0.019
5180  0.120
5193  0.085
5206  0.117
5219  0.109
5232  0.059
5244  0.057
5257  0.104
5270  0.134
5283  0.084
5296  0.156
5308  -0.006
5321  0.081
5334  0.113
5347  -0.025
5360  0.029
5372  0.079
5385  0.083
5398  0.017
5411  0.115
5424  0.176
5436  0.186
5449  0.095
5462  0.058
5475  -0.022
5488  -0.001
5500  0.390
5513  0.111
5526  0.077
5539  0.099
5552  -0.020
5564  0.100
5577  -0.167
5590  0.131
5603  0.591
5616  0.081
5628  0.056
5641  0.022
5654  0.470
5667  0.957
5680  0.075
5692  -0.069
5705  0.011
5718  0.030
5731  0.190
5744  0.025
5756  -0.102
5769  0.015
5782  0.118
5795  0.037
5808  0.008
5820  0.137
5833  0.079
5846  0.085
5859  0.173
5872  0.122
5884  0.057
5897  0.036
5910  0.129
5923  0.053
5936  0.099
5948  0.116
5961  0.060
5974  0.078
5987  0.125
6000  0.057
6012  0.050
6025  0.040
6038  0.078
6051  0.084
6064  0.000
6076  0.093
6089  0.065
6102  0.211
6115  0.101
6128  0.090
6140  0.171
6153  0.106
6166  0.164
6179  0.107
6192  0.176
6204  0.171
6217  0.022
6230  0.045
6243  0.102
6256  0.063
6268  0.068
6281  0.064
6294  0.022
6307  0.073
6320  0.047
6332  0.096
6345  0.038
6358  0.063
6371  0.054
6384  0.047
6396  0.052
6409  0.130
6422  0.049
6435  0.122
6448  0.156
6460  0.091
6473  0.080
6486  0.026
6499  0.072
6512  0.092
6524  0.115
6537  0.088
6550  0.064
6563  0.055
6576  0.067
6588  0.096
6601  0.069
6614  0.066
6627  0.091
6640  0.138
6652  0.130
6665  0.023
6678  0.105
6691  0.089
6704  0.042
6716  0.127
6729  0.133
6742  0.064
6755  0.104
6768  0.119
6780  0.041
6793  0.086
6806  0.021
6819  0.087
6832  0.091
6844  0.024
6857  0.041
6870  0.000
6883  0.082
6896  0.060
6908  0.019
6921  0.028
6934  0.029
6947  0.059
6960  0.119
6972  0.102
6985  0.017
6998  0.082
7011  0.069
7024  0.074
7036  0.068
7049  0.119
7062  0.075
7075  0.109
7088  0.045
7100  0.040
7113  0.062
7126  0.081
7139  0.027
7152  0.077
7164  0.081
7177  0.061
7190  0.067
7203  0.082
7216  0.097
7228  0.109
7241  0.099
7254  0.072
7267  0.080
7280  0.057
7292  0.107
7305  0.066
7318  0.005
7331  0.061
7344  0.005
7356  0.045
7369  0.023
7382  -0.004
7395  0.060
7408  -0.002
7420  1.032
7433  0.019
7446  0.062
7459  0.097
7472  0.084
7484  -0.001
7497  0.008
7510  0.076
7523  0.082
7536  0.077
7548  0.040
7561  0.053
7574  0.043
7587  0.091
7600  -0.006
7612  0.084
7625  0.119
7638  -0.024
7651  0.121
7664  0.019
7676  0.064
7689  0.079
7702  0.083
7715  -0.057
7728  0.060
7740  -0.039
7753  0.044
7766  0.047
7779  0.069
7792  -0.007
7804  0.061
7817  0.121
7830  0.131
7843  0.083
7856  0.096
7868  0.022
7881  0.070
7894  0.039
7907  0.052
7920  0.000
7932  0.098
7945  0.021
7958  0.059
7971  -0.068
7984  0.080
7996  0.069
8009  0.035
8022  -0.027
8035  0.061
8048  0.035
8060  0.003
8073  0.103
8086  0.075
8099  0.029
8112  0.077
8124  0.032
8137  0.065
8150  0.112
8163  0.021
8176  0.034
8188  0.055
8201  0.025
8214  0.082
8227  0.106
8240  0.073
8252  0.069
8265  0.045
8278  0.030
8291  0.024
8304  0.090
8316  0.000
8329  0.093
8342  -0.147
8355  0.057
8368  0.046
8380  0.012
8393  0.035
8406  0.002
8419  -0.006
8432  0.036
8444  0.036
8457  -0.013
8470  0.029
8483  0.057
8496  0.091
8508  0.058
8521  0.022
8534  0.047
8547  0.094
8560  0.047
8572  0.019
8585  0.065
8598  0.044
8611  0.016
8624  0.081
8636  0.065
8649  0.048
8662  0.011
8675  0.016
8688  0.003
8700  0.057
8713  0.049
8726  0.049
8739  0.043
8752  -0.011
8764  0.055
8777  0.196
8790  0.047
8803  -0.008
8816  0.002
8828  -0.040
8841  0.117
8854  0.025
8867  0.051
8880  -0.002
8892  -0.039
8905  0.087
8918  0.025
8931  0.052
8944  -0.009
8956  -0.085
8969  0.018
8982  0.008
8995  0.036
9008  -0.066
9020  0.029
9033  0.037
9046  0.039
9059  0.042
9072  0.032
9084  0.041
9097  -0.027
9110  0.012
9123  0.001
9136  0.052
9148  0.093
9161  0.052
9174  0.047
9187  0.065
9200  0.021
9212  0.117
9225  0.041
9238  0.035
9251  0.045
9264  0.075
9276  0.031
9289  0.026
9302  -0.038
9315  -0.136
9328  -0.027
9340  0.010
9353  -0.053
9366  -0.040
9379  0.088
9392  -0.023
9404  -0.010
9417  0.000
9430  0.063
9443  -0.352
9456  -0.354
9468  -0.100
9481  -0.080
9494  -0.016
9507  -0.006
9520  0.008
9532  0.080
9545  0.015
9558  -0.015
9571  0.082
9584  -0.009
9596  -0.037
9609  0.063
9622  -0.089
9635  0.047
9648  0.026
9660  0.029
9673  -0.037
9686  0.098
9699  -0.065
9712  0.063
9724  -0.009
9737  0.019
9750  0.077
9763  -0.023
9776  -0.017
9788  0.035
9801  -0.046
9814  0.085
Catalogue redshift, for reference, 0.13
